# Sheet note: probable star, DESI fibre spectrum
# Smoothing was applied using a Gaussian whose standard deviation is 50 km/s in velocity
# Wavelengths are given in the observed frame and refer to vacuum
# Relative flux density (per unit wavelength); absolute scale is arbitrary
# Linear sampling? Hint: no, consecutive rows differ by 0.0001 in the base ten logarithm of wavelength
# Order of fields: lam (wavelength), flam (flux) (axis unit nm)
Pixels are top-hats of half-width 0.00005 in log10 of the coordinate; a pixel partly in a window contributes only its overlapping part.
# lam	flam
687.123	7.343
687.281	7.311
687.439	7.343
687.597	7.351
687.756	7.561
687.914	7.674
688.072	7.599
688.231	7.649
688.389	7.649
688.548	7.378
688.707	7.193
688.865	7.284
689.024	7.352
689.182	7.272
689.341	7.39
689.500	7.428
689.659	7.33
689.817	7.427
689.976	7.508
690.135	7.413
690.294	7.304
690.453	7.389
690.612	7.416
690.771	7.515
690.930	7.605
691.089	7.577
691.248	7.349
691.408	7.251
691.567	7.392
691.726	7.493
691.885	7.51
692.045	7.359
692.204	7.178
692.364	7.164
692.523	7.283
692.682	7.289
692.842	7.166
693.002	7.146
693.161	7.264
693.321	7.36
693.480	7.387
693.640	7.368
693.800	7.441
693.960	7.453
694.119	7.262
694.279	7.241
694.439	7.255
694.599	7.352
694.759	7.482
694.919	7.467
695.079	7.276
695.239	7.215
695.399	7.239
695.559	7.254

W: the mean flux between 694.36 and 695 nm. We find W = 7.39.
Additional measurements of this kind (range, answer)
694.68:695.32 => 7.36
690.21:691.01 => 7.45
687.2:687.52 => 7.35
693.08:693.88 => 7.37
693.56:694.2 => 7.38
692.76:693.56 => 7.26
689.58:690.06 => 7.43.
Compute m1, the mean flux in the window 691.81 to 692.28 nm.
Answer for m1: 7.34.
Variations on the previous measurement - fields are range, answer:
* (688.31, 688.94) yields 7.38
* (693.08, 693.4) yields 7.32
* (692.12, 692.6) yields 7.21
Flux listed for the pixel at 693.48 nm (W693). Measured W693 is 7.387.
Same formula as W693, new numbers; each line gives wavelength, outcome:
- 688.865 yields 7.284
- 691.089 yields 7.577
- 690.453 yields 7.389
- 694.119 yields 7.262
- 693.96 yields 7.453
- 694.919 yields 7.467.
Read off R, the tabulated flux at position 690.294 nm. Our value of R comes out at 7.304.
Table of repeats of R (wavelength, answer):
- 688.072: 7.599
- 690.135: 7.413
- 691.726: 7.493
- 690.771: 7.515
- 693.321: 7.36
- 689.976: 7.508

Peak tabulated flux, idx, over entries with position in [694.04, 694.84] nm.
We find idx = 7.482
